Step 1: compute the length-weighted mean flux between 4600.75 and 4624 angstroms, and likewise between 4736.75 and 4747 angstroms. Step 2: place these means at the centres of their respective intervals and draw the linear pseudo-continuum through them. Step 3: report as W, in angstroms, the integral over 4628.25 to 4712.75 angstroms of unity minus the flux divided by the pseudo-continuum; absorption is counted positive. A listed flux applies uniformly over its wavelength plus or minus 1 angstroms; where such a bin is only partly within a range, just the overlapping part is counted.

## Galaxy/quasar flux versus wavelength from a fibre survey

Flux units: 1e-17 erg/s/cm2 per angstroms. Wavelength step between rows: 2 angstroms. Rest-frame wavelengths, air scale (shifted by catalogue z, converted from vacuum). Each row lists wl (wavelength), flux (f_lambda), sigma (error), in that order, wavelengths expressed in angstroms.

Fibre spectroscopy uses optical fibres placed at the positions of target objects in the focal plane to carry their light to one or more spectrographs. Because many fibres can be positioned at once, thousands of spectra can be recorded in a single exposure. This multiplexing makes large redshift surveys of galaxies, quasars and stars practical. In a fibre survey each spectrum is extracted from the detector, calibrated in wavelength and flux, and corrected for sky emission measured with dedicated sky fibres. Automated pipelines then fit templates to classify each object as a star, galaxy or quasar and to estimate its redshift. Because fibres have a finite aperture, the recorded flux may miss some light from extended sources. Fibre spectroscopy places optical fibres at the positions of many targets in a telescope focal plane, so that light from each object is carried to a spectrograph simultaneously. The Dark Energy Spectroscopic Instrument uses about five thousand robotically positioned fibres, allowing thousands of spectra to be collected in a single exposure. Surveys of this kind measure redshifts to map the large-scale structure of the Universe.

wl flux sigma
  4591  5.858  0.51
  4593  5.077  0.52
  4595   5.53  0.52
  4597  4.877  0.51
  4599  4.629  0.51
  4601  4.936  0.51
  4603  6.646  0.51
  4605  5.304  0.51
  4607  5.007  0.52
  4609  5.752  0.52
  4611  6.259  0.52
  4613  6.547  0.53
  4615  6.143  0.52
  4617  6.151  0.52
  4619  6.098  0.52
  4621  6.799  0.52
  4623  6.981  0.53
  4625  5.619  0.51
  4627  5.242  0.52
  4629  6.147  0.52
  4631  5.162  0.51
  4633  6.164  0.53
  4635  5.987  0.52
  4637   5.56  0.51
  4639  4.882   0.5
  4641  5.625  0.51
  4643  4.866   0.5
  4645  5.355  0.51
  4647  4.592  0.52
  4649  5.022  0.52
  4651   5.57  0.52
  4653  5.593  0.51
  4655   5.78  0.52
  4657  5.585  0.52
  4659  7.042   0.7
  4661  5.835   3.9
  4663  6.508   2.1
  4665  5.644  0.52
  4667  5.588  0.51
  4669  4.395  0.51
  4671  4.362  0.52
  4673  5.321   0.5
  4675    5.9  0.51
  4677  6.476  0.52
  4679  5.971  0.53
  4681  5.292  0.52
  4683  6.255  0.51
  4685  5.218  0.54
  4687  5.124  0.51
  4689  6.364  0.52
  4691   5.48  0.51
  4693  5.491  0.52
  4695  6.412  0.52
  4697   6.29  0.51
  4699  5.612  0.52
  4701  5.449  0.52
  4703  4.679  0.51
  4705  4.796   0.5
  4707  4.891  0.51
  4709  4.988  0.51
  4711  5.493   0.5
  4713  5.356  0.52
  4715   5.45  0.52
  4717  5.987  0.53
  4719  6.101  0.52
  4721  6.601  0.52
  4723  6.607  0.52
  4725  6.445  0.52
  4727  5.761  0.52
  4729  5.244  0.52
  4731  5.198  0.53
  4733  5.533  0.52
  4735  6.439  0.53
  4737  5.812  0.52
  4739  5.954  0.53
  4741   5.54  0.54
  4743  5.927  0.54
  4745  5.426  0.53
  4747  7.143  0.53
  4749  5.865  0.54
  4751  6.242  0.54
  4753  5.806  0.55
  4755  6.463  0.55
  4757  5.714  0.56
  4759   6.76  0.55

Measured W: 6.33 angstroms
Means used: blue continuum 6.09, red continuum 5.86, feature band 5.54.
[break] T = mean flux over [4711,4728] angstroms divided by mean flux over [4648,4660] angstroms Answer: 1.0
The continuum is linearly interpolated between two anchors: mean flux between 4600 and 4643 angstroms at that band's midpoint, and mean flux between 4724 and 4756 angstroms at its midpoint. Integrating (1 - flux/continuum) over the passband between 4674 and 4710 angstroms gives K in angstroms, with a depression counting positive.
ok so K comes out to 1.8 angstroms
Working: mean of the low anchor 5.83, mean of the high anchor 5.92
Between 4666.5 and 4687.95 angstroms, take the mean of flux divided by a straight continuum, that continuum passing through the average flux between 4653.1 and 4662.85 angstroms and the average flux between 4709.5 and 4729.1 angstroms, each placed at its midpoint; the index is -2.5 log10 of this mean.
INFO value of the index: 0.11 mag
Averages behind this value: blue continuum 6.06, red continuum 5.91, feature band 5.44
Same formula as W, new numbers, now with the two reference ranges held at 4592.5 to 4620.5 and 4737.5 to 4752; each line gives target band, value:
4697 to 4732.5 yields 2.07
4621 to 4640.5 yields -0.24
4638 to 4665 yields 1.03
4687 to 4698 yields -0.09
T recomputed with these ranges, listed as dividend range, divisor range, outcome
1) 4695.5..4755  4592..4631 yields 1.00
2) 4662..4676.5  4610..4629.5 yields 0.88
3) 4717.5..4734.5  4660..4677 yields 1.08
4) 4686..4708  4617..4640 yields 0.94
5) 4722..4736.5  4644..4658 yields 1.10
